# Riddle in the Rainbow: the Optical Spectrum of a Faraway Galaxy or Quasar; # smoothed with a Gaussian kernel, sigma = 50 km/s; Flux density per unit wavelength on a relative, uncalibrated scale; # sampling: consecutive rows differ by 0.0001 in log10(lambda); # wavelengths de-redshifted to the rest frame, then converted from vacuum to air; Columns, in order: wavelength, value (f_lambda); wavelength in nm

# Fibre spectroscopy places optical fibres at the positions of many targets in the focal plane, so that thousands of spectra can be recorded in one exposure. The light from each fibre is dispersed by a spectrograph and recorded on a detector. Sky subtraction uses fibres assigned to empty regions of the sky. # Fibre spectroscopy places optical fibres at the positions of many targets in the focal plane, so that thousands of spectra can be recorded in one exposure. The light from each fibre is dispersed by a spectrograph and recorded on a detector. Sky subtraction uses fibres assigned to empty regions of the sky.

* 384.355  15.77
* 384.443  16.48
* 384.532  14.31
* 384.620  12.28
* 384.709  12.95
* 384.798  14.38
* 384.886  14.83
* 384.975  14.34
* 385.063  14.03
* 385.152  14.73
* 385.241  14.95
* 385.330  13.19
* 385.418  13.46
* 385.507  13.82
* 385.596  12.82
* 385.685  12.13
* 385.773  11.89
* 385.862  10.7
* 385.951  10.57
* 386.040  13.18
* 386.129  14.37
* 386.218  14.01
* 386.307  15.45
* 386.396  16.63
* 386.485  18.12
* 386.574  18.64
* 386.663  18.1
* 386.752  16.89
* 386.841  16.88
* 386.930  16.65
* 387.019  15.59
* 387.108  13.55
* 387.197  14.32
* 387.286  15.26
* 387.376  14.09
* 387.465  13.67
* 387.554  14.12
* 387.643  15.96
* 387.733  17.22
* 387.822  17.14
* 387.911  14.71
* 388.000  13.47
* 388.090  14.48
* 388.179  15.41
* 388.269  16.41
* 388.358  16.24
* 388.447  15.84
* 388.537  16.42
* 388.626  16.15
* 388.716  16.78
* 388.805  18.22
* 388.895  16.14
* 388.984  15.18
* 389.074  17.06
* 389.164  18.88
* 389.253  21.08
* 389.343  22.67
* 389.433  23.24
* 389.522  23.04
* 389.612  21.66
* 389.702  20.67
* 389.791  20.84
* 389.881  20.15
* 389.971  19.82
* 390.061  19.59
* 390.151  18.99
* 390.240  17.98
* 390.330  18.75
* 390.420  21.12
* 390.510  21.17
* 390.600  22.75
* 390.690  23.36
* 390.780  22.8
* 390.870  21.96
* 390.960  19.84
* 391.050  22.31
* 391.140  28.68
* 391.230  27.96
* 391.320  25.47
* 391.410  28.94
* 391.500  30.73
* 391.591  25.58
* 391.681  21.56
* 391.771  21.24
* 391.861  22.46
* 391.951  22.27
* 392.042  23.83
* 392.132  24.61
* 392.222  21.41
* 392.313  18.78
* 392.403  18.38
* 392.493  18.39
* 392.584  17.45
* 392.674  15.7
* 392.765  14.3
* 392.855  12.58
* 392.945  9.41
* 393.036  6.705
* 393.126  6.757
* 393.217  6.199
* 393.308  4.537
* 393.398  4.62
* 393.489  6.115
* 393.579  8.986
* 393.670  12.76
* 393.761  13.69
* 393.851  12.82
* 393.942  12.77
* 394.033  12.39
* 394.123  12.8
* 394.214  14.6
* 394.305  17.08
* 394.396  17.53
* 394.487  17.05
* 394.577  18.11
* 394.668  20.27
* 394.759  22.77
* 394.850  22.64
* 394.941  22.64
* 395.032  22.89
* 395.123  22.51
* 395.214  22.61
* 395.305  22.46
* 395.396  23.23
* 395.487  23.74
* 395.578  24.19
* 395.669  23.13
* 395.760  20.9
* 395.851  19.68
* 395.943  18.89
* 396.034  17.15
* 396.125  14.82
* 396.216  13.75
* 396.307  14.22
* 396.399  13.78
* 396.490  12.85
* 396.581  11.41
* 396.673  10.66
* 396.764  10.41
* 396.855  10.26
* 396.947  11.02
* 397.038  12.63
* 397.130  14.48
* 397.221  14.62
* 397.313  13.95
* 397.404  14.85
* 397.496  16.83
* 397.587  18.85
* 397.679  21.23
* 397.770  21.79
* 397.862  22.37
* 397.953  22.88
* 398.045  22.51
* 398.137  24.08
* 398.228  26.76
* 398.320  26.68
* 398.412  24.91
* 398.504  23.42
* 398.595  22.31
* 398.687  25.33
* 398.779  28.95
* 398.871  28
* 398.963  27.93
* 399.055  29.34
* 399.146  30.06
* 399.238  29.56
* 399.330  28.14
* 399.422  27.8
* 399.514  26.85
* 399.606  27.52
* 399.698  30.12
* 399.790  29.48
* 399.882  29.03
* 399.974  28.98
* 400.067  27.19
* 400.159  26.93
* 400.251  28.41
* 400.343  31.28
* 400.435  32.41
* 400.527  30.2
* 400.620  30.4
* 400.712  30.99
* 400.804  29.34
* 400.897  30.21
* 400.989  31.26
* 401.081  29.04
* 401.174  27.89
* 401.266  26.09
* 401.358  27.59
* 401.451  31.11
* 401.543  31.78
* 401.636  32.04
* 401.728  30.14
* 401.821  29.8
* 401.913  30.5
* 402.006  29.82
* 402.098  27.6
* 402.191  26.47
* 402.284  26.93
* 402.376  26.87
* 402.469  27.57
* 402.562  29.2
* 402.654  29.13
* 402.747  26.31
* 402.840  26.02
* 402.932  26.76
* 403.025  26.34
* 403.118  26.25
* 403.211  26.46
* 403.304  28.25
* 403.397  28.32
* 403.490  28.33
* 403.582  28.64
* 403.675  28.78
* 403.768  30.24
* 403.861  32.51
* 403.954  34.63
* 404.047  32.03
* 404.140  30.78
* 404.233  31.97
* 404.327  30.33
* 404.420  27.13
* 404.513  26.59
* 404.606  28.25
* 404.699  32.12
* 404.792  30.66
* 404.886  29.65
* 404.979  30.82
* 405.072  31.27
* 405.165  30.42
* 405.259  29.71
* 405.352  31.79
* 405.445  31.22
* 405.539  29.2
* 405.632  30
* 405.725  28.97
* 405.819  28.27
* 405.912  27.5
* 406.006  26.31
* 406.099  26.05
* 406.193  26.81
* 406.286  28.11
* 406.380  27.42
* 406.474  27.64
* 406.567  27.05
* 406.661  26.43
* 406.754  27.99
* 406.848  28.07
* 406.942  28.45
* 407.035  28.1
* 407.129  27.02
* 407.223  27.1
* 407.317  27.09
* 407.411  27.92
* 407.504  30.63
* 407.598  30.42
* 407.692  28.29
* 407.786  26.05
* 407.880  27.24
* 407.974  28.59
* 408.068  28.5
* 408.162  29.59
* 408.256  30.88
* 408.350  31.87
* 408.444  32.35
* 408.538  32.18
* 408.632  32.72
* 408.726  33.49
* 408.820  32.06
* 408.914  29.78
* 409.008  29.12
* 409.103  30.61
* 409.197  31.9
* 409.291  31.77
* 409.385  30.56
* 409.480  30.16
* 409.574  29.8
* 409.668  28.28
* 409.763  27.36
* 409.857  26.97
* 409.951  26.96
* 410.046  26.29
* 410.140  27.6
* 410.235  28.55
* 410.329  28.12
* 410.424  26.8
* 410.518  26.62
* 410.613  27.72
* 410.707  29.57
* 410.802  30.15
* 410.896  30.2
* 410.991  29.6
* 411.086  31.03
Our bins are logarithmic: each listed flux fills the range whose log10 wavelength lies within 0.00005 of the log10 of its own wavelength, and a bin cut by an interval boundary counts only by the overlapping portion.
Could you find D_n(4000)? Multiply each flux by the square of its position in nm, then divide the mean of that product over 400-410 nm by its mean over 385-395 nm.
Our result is 1.83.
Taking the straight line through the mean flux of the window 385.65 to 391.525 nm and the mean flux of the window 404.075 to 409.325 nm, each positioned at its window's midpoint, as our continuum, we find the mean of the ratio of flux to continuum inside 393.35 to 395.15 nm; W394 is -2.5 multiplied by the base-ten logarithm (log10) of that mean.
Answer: 0.36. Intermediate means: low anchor 18.2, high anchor 29.3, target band 15.7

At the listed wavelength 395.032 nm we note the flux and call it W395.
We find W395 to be 22.89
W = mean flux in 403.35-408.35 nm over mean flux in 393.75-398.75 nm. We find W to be 1.57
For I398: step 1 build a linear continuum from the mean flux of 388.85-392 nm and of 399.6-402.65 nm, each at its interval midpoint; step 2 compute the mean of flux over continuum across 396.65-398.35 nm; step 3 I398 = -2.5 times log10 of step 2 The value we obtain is 0.449 mag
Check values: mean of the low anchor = 21.9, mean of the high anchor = 29.2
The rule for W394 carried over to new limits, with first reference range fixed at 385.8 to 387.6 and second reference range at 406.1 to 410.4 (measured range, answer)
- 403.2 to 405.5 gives -0.14 mag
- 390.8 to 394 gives 0.06 mag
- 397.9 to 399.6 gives -0.16 mag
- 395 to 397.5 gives 0.24 mag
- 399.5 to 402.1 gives -0.22 mag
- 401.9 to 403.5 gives -0.09 mag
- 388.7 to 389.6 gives -0.17 mag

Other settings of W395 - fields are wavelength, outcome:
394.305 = 17.08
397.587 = 18.85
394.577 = 18.11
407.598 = 30.42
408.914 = 29.78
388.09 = 14.48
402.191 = 26.47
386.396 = 16.63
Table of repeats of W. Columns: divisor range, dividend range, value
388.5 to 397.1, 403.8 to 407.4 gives 1.61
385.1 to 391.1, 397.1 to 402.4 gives 1.56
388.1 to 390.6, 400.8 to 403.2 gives 1.51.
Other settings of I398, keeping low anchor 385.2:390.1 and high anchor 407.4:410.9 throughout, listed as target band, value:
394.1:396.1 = 0.03 mag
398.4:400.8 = -0.20 mag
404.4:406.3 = -0.08 mag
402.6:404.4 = -0.12 mag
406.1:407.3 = 0.02 mag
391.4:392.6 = -0.19 mag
